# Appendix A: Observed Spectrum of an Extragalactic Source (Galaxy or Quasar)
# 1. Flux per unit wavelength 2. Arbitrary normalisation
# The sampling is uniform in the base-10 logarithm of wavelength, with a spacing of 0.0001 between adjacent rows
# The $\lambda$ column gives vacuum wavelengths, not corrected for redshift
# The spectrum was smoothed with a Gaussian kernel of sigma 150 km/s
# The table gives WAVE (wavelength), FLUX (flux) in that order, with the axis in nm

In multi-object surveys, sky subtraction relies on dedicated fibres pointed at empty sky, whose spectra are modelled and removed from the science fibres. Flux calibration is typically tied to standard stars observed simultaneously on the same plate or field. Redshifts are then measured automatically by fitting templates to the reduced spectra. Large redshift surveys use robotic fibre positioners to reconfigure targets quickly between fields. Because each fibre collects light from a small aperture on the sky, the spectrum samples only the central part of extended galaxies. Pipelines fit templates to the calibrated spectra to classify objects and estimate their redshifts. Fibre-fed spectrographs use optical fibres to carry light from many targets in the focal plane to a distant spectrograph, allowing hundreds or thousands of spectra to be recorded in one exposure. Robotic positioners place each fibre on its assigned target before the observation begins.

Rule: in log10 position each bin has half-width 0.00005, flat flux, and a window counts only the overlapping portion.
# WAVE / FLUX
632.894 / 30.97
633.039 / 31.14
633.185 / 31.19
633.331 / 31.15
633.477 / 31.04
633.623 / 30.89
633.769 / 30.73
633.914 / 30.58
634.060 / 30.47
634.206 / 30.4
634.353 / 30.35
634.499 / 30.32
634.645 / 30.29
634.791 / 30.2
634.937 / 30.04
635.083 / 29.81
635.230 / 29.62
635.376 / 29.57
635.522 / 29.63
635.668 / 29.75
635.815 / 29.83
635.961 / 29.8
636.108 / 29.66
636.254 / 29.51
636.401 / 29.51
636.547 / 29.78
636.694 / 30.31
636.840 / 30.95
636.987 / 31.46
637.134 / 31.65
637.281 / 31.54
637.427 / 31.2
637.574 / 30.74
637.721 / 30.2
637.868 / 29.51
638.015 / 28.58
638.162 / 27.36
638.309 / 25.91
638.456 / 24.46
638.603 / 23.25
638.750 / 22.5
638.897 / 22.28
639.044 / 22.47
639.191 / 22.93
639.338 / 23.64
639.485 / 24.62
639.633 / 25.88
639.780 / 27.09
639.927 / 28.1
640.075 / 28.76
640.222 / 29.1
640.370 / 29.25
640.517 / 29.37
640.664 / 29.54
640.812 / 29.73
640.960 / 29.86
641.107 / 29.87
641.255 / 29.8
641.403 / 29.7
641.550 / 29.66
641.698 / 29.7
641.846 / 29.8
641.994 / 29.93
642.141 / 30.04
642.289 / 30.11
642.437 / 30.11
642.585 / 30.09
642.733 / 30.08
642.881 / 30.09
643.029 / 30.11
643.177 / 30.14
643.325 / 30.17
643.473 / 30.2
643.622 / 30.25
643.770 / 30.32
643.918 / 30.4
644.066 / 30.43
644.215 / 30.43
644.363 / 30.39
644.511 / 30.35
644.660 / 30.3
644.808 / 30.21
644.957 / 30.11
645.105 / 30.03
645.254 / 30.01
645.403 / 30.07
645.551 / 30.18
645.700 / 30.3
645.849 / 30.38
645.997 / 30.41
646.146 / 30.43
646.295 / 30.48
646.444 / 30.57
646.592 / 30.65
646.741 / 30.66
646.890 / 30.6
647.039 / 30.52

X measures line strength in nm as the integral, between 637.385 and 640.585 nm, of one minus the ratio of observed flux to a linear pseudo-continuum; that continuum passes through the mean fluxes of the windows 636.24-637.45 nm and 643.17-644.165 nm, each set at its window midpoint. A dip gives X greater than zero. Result 0.41 nm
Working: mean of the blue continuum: 30.7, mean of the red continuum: 30.3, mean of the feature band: 26.6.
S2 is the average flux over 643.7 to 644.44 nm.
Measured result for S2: 30.4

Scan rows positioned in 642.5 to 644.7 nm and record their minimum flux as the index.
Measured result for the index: 30.08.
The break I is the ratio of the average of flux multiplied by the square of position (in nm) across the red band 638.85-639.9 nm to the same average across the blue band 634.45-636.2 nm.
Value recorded 0.83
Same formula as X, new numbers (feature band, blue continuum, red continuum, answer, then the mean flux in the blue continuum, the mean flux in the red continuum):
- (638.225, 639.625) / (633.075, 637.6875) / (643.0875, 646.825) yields 0.307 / 30.4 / 30.3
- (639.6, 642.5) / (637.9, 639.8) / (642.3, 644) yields -0.191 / 24.7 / 30.2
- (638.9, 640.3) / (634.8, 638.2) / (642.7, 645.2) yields 0.206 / 30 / 30.2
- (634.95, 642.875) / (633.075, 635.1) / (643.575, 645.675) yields 0.460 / 30.6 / 30.3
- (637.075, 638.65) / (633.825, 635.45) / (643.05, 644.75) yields 0.082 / 30.2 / 30.3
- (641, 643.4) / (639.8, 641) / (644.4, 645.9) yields -0.037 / 29.1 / 30.2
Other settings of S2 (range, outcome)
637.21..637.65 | 31.2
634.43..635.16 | 30.1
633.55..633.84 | 30.8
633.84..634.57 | 30.4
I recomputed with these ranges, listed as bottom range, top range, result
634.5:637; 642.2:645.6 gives 1.03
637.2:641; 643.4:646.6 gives 1.13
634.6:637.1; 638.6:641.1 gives 0.90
